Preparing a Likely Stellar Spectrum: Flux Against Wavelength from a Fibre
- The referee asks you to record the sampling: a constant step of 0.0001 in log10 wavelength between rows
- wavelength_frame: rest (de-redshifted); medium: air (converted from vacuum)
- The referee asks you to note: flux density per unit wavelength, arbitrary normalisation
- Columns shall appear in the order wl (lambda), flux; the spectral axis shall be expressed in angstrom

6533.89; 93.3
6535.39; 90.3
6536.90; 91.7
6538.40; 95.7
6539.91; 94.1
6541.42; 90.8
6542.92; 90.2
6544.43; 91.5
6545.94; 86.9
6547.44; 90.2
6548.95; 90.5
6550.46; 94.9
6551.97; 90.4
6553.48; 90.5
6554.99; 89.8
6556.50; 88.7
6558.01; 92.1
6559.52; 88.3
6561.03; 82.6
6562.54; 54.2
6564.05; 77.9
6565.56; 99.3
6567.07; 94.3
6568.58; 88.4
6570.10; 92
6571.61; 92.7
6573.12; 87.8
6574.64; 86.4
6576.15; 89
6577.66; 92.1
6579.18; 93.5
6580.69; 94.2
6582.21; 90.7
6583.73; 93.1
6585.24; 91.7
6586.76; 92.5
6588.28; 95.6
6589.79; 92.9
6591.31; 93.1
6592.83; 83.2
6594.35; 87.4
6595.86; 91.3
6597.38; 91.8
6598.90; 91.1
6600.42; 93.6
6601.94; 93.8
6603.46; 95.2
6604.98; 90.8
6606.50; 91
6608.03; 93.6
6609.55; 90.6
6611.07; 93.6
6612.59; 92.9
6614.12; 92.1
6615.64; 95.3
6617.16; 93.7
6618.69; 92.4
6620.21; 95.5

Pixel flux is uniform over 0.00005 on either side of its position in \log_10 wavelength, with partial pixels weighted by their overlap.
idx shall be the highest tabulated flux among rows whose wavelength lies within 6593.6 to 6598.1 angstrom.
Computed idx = 91.8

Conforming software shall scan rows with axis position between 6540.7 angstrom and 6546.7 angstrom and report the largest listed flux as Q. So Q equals 91.5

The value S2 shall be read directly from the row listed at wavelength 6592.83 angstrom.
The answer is 83.2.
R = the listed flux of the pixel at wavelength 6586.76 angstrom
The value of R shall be 92.5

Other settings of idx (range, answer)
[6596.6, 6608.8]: 95.2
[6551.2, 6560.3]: 92.1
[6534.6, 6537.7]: 91.7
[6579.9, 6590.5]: 95.6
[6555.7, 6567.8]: 99.3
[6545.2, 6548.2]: 90.2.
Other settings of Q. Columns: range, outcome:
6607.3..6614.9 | 93.6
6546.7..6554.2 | 94.9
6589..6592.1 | 93.1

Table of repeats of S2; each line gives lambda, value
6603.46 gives 95.2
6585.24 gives 91.7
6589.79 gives 92.9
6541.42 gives 90.8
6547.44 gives 90.2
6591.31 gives 93.1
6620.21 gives 95.5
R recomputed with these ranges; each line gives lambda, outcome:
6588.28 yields 95.6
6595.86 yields 91.3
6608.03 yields 93.6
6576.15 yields 89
